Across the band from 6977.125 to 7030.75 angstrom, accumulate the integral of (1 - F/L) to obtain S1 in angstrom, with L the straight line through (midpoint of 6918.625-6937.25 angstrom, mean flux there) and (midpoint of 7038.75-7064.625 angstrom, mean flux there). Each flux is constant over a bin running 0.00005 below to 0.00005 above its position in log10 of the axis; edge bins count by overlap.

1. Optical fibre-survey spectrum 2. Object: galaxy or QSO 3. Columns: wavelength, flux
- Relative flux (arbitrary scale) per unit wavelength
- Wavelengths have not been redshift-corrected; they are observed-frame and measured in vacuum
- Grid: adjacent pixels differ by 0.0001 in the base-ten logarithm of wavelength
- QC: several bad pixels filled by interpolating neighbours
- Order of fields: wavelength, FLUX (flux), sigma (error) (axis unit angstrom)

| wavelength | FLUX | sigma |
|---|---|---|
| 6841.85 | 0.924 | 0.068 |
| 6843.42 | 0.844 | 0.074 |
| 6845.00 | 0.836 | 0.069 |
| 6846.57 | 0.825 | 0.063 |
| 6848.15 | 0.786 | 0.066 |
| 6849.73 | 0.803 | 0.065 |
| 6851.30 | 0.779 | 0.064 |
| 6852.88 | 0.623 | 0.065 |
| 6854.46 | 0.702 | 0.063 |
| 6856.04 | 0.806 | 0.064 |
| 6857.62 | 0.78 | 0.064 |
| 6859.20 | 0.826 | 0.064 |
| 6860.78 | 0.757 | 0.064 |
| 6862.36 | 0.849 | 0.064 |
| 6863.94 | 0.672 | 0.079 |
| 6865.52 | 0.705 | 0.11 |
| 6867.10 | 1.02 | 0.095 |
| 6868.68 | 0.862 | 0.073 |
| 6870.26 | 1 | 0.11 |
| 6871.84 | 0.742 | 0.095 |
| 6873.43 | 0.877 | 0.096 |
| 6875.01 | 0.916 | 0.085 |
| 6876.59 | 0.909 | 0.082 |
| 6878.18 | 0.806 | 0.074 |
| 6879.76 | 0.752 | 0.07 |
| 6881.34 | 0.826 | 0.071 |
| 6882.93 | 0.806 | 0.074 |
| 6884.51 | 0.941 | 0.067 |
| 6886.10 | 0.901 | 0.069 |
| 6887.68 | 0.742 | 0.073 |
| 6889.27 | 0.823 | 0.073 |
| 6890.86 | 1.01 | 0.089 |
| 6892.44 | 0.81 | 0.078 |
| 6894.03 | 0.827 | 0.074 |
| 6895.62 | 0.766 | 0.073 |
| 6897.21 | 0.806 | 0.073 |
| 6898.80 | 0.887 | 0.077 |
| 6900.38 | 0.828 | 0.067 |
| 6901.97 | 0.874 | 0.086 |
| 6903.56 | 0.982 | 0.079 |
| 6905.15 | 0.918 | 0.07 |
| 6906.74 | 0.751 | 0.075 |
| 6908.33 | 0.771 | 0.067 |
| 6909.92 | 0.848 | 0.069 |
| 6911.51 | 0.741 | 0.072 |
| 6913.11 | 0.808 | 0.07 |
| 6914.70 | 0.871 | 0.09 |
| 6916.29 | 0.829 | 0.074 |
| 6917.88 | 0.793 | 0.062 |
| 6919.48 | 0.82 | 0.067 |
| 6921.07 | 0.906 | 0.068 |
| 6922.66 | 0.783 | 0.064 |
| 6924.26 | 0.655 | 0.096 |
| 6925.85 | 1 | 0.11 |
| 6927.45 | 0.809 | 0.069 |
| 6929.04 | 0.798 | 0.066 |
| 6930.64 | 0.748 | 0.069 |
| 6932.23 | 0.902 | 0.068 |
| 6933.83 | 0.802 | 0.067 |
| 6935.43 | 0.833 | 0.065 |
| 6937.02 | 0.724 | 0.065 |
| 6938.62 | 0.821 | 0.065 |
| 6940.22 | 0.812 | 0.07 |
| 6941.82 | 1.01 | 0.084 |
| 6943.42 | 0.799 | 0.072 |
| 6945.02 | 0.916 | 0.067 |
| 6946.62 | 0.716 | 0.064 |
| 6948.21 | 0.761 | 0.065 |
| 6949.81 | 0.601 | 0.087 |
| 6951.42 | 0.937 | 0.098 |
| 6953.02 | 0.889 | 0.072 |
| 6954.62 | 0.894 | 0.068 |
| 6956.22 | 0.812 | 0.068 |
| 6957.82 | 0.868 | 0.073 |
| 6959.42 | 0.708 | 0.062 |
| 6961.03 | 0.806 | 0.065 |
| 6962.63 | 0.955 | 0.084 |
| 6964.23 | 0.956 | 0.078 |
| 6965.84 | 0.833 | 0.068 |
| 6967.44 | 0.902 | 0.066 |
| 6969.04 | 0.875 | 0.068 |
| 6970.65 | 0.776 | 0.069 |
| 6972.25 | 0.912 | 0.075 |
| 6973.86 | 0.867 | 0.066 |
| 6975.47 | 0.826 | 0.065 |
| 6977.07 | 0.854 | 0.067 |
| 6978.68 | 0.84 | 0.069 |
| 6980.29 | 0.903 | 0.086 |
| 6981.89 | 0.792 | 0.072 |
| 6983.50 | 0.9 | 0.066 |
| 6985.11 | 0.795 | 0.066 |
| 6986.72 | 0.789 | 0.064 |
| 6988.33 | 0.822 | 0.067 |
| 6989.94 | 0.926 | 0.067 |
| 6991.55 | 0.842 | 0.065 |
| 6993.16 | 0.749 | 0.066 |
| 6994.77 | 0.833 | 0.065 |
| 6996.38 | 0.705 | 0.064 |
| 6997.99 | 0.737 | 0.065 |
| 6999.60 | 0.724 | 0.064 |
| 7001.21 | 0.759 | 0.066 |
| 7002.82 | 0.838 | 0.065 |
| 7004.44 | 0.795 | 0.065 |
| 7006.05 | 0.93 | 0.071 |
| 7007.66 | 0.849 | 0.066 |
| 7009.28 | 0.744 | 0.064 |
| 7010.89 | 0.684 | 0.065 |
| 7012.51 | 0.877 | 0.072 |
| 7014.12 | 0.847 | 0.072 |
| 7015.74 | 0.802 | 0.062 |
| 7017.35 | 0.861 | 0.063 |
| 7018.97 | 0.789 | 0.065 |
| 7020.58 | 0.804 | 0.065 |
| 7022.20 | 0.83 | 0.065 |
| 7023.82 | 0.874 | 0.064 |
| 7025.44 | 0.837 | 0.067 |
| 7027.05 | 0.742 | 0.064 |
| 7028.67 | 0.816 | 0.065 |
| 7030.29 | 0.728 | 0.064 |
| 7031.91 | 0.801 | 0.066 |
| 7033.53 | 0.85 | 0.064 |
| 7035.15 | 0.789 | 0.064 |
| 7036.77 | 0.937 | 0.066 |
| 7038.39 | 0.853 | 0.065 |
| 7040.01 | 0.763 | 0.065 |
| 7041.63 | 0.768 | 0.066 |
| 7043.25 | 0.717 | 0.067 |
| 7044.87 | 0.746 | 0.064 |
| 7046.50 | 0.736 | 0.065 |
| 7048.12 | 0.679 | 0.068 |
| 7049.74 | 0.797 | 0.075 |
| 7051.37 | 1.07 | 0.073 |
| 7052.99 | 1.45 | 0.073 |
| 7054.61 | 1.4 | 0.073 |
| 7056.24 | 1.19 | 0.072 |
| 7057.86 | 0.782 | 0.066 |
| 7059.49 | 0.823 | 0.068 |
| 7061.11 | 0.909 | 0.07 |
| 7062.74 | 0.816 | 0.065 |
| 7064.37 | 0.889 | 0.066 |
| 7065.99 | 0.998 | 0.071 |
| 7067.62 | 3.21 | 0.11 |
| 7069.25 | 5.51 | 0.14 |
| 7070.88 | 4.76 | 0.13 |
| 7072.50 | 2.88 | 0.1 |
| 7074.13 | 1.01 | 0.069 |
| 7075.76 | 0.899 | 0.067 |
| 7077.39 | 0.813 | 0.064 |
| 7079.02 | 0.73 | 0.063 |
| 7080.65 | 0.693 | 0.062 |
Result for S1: 3.7 angstrom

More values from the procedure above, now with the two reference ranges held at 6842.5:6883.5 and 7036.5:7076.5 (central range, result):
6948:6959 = 2.8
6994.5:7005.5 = 4.2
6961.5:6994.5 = 9.1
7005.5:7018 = 4.5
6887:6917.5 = 3.3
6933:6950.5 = 4.3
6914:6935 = 3.8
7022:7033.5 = 4.6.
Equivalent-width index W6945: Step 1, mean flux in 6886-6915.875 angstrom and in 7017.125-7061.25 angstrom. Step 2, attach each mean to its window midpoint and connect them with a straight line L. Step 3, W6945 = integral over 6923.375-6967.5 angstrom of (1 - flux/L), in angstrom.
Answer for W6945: 0.98 angstrom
